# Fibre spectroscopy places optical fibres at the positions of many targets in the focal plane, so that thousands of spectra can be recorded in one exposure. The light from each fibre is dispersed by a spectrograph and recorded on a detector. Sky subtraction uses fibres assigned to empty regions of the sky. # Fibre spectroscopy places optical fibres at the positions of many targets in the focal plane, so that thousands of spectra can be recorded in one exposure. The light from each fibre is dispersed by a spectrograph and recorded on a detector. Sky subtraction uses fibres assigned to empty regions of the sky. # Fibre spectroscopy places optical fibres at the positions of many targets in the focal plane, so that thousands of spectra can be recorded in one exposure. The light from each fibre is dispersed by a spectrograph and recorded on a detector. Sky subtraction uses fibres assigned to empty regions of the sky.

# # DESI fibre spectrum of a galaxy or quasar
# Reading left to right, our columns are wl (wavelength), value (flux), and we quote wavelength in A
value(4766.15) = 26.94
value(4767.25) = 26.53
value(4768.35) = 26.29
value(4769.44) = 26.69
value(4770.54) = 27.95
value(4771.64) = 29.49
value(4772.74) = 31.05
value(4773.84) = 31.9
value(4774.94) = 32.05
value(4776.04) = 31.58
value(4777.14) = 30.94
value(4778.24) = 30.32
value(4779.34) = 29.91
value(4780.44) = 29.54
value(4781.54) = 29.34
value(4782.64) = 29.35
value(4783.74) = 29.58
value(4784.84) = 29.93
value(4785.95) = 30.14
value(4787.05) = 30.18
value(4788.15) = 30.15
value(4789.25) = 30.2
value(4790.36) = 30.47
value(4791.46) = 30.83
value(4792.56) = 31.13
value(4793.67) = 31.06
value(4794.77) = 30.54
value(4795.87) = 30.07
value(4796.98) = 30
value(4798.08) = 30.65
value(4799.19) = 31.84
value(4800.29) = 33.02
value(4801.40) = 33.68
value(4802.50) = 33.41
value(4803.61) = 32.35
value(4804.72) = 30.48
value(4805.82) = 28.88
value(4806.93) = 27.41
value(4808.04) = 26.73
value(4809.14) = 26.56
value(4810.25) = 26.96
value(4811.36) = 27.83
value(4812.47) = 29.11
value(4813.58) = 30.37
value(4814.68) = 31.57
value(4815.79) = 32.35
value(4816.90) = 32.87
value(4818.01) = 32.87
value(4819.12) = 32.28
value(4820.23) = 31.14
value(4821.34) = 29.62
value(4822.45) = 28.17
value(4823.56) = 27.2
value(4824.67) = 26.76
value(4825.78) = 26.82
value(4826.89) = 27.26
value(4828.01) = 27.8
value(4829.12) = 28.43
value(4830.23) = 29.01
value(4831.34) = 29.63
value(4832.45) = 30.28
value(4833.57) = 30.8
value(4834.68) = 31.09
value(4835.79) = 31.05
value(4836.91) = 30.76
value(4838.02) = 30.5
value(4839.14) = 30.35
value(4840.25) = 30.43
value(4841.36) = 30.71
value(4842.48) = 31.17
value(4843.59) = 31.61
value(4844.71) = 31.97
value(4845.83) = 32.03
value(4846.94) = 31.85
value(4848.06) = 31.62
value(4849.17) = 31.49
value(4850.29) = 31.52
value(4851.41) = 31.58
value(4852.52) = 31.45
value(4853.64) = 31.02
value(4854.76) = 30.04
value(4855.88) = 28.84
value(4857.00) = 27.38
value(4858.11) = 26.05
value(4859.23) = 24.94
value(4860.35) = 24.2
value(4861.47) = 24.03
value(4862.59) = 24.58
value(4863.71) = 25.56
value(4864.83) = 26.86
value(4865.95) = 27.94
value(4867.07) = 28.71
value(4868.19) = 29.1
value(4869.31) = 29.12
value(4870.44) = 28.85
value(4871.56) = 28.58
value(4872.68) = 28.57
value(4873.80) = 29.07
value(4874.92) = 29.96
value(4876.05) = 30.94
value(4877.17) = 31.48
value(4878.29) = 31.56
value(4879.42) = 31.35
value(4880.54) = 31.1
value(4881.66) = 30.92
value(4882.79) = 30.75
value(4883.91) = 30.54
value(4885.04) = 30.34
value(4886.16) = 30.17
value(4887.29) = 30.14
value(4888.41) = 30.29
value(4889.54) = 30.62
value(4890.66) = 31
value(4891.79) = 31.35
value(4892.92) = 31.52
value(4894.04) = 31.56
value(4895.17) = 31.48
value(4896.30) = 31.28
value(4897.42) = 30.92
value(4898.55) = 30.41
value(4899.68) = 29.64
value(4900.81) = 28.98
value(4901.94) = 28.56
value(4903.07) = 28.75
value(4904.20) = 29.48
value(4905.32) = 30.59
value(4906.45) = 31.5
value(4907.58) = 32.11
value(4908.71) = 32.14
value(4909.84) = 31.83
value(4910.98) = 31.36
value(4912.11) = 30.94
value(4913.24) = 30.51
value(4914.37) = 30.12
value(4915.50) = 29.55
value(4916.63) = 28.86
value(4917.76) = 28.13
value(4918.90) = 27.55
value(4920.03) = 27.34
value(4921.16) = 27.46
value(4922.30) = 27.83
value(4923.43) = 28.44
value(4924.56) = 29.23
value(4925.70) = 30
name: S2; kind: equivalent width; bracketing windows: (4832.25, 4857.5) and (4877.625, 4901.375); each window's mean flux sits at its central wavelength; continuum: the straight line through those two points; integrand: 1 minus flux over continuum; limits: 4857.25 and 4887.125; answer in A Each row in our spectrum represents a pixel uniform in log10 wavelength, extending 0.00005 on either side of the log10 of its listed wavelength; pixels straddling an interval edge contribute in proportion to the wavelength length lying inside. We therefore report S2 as 2.1 A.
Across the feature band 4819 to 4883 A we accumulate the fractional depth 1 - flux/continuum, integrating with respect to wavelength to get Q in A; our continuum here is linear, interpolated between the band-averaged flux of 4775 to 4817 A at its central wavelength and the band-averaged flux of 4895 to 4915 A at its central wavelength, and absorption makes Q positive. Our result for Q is 2.1 A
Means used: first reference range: 30.3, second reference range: 30.6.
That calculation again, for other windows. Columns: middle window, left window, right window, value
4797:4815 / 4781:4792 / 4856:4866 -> -0.7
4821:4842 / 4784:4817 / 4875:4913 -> 0.8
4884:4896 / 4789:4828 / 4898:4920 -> -0.3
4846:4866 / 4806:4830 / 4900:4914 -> 0.8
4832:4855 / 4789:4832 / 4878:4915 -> -0.7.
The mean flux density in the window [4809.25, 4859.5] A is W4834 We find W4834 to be 30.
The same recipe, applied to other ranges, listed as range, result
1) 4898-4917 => 30.3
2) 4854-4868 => 26.7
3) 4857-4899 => 29.3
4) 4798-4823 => 30.4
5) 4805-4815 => 28.4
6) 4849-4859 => 29.7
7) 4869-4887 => 30.2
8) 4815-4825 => 30.5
